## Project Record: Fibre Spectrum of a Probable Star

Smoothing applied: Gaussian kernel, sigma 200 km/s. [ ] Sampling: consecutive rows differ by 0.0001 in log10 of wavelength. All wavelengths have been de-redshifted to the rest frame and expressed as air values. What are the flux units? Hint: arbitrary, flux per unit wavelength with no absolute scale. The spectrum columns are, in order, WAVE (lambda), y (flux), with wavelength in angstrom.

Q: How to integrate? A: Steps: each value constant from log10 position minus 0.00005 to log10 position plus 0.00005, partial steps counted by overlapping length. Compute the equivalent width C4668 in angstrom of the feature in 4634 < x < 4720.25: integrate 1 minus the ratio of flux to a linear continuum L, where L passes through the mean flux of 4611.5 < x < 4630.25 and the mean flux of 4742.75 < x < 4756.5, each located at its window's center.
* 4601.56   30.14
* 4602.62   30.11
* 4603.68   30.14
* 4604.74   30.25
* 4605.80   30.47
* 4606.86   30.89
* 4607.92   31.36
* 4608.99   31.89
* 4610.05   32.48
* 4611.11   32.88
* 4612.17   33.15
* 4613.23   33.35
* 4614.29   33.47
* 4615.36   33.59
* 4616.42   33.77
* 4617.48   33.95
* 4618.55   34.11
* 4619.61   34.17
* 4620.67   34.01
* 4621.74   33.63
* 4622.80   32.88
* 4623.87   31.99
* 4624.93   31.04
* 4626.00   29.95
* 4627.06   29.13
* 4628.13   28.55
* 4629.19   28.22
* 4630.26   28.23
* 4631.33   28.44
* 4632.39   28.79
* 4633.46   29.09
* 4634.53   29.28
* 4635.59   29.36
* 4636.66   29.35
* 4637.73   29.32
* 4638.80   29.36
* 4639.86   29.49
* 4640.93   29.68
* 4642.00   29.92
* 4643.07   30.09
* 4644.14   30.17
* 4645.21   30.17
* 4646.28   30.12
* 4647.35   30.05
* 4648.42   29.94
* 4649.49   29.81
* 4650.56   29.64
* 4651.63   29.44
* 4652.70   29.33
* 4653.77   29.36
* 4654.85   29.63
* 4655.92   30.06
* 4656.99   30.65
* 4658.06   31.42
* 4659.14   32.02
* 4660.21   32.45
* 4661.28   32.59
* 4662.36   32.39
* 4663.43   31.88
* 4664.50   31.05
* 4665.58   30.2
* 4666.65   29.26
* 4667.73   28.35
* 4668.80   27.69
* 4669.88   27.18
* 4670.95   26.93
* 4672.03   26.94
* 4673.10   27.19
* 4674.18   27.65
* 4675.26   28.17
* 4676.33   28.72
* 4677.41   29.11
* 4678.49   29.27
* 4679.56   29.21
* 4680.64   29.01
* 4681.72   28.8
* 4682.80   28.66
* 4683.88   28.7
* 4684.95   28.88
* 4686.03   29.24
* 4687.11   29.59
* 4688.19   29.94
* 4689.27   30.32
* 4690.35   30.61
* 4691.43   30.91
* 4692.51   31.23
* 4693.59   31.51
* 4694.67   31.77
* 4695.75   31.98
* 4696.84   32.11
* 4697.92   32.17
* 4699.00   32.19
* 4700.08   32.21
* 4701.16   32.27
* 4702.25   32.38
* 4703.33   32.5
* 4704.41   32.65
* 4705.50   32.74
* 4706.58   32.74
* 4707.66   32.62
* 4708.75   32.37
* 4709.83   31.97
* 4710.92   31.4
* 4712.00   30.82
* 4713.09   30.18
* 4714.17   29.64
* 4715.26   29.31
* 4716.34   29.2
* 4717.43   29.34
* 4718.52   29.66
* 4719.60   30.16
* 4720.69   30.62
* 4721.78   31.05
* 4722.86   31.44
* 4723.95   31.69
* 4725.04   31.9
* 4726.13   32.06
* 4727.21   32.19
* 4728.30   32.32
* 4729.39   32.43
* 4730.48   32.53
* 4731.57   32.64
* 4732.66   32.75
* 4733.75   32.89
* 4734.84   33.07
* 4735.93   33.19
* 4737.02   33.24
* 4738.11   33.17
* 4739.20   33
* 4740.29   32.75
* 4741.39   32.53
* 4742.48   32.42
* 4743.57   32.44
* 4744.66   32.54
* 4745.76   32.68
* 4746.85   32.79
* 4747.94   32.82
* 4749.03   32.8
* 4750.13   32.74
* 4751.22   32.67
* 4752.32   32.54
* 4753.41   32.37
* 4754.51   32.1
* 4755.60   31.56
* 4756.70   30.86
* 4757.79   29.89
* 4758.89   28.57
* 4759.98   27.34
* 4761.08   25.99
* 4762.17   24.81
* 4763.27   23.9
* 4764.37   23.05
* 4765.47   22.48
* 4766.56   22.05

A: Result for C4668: 5.6 angstrom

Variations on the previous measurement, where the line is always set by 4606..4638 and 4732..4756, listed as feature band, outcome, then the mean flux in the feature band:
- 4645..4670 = 1.2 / 30.2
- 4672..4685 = 1.4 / 28.5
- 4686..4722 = 1.2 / 31.2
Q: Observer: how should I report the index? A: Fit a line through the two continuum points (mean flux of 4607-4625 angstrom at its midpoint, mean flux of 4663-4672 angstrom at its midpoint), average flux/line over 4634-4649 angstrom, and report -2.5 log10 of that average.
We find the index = 0.04 mag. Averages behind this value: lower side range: 33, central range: 29.7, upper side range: 28.9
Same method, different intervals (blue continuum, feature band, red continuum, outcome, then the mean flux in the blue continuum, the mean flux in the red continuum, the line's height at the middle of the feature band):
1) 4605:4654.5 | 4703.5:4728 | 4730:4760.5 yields 0.021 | 30.8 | 32.2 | 31.8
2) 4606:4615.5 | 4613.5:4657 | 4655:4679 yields 0.024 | 32.4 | 29.6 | 31.2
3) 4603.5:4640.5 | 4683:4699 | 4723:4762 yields 0.032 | 31.1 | 31.9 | 31.6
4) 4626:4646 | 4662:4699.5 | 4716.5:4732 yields 0.025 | 29.3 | 31.4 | 30.3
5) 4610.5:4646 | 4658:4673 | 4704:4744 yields 0.050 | 31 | 31.8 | 31.3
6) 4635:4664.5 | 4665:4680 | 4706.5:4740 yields 0.090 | 30.3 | 31.7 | 30.7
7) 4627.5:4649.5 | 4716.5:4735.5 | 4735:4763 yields -0.021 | 29.4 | 31.5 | 31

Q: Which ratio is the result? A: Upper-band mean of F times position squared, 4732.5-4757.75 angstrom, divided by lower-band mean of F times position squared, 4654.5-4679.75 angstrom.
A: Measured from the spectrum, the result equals 1.1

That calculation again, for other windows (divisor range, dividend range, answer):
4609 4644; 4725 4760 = 1.09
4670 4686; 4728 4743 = 1.18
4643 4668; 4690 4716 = 1.06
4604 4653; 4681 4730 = 1.04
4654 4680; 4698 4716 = 1.09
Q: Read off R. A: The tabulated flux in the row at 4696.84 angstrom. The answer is 32.11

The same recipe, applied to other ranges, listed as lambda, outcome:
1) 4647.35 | 30.05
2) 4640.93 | 29.68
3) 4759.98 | 27.34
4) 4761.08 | 25.99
